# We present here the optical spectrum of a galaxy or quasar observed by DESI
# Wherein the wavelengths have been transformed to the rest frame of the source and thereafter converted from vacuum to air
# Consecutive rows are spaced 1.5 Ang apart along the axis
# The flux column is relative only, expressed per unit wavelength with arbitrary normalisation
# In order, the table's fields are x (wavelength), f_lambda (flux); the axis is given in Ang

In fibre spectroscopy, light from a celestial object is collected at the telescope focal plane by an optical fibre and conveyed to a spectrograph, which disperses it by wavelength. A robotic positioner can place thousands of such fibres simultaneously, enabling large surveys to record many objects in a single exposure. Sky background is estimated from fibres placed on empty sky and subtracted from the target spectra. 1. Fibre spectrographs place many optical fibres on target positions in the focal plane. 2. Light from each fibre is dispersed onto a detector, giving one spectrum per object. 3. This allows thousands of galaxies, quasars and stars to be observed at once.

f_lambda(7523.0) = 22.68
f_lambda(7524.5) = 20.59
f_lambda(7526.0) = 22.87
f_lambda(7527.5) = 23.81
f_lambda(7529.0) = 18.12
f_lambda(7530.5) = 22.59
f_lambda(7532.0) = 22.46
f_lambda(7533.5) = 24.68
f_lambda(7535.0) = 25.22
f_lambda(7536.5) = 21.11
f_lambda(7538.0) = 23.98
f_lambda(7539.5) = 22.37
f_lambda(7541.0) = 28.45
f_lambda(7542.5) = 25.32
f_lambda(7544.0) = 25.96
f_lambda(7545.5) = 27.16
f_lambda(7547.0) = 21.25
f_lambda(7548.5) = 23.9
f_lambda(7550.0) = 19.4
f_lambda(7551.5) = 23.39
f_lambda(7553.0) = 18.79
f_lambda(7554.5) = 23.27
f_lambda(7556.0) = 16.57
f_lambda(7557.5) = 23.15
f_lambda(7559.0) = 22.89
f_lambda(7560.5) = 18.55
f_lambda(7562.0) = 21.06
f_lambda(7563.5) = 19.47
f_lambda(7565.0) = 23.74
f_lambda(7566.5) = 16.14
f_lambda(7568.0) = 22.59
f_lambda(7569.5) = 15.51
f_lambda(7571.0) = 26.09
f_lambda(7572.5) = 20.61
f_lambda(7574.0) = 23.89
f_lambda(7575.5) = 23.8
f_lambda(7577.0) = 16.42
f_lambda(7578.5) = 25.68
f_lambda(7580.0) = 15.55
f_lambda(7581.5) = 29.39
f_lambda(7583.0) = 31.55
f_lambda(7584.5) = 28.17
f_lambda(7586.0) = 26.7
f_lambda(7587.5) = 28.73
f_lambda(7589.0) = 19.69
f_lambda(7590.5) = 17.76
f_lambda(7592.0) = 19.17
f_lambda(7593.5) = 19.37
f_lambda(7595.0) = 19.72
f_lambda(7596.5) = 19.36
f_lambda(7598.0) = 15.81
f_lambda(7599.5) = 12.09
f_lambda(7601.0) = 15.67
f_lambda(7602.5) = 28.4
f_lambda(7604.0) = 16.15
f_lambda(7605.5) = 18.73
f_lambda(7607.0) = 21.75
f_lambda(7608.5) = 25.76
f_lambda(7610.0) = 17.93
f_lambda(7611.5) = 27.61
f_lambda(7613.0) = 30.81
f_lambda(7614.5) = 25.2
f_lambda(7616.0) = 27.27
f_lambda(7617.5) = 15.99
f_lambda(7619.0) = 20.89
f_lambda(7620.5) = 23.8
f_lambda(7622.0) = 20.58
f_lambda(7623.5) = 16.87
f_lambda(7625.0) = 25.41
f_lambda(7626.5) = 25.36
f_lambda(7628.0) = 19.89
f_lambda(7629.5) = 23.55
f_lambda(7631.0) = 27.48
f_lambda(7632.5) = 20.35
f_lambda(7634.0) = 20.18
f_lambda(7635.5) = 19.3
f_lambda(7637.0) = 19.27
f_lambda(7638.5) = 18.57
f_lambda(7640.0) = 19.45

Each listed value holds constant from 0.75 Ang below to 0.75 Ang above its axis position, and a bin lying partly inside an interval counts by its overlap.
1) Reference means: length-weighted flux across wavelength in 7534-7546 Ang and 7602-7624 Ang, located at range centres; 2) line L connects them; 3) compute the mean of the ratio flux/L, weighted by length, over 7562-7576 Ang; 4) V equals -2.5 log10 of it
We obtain 0.129 mag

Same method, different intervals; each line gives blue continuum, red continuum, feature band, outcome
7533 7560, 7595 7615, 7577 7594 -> -0.09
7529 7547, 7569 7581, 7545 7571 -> 0.07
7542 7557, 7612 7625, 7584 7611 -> 0.11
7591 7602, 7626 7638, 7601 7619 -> -0.19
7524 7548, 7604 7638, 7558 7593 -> 0.03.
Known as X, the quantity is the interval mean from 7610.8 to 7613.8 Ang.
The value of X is 29.2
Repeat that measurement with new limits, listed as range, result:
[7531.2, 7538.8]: 23.5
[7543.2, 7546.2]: 26.5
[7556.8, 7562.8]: 21.4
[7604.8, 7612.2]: 22.3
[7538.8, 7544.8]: 25.6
